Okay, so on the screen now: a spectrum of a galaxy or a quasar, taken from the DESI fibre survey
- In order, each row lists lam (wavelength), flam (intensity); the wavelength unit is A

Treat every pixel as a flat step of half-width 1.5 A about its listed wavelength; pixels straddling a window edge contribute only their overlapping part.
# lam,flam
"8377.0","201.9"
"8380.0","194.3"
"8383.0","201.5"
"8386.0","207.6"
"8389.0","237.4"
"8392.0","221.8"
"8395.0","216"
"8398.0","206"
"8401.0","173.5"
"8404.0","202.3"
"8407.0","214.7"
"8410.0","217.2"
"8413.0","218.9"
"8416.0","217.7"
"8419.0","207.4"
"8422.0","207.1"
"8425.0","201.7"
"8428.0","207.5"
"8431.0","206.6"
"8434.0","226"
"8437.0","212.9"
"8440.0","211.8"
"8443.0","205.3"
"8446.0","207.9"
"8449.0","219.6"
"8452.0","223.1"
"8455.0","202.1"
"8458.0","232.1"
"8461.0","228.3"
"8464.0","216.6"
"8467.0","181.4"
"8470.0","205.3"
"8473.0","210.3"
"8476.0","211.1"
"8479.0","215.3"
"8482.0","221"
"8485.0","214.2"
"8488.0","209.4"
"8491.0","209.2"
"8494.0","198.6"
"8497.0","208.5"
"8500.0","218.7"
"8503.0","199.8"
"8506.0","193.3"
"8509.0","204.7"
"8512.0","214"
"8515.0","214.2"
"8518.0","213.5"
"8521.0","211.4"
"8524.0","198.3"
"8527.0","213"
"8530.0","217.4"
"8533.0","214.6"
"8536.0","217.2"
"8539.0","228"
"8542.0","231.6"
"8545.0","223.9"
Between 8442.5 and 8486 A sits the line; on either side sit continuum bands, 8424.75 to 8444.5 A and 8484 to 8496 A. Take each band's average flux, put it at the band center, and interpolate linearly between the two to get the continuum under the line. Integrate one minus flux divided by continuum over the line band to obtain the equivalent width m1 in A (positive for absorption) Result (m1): -0.8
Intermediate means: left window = 211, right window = 208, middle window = 213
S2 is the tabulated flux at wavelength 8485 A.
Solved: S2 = 214.2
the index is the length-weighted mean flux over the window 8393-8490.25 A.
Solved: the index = 211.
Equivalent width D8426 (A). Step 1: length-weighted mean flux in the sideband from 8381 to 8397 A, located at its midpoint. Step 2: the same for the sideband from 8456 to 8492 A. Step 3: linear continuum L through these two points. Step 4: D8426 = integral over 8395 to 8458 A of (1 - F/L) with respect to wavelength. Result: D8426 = 1.3 A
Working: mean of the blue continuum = 216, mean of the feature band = 210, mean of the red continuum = 213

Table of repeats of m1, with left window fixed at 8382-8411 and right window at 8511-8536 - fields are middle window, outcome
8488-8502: 0.22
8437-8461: -0.51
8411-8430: 0.01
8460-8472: 0.23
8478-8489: -0.19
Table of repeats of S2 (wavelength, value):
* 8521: 211.4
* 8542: 231.6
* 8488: 209.4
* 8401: 173.5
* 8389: 237.4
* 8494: 198.6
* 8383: 201.5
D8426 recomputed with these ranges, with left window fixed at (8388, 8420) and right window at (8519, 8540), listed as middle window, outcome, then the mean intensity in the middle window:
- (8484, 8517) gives 0.9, 208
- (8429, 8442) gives -0.1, 214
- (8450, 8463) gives -0.5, 221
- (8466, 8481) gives 0.5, 206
